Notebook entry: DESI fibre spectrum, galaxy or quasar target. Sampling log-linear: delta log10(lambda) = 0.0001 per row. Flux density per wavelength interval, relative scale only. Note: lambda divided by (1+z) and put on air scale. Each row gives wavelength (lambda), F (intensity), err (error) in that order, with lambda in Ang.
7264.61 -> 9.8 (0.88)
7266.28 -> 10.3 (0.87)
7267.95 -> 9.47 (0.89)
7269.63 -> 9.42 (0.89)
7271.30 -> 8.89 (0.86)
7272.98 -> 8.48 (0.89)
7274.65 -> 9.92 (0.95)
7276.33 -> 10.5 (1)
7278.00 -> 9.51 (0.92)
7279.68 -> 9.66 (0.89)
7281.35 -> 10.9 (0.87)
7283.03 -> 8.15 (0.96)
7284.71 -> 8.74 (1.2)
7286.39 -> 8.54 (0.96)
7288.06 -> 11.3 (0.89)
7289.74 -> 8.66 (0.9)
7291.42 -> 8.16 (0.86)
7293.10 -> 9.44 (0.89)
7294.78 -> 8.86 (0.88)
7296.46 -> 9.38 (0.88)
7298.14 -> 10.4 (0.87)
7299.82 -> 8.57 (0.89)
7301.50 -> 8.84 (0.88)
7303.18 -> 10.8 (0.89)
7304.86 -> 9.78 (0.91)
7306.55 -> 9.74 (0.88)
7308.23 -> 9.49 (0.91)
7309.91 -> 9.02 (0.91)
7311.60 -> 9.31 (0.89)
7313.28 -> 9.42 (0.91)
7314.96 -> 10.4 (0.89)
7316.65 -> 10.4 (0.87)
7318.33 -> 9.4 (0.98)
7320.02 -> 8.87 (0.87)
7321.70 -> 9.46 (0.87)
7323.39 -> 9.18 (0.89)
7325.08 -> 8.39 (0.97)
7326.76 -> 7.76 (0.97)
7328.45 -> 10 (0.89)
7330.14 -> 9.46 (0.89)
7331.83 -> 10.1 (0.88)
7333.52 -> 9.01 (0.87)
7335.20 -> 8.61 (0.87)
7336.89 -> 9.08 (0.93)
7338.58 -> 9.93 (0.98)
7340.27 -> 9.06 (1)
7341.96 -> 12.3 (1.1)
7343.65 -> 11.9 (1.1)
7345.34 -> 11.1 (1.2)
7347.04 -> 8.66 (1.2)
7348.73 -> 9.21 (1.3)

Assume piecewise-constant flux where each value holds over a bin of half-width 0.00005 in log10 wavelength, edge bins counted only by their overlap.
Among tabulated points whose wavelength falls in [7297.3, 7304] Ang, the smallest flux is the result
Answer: 8.57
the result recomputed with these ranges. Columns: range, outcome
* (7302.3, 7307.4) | 9.74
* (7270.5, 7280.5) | 8.48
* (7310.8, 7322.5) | 8.87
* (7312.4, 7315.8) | 9.42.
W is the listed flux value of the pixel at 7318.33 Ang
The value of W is 9.4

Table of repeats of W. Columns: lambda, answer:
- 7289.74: 8.66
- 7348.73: 9.21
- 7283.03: 8.15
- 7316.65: 10.4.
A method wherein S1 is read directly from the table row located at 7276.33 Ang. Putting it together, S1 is 10.5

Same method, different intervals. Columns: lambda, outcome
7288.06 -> 11.3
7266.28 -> 10.3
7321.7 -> 9.46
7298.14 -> 10.4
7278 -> 9.51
